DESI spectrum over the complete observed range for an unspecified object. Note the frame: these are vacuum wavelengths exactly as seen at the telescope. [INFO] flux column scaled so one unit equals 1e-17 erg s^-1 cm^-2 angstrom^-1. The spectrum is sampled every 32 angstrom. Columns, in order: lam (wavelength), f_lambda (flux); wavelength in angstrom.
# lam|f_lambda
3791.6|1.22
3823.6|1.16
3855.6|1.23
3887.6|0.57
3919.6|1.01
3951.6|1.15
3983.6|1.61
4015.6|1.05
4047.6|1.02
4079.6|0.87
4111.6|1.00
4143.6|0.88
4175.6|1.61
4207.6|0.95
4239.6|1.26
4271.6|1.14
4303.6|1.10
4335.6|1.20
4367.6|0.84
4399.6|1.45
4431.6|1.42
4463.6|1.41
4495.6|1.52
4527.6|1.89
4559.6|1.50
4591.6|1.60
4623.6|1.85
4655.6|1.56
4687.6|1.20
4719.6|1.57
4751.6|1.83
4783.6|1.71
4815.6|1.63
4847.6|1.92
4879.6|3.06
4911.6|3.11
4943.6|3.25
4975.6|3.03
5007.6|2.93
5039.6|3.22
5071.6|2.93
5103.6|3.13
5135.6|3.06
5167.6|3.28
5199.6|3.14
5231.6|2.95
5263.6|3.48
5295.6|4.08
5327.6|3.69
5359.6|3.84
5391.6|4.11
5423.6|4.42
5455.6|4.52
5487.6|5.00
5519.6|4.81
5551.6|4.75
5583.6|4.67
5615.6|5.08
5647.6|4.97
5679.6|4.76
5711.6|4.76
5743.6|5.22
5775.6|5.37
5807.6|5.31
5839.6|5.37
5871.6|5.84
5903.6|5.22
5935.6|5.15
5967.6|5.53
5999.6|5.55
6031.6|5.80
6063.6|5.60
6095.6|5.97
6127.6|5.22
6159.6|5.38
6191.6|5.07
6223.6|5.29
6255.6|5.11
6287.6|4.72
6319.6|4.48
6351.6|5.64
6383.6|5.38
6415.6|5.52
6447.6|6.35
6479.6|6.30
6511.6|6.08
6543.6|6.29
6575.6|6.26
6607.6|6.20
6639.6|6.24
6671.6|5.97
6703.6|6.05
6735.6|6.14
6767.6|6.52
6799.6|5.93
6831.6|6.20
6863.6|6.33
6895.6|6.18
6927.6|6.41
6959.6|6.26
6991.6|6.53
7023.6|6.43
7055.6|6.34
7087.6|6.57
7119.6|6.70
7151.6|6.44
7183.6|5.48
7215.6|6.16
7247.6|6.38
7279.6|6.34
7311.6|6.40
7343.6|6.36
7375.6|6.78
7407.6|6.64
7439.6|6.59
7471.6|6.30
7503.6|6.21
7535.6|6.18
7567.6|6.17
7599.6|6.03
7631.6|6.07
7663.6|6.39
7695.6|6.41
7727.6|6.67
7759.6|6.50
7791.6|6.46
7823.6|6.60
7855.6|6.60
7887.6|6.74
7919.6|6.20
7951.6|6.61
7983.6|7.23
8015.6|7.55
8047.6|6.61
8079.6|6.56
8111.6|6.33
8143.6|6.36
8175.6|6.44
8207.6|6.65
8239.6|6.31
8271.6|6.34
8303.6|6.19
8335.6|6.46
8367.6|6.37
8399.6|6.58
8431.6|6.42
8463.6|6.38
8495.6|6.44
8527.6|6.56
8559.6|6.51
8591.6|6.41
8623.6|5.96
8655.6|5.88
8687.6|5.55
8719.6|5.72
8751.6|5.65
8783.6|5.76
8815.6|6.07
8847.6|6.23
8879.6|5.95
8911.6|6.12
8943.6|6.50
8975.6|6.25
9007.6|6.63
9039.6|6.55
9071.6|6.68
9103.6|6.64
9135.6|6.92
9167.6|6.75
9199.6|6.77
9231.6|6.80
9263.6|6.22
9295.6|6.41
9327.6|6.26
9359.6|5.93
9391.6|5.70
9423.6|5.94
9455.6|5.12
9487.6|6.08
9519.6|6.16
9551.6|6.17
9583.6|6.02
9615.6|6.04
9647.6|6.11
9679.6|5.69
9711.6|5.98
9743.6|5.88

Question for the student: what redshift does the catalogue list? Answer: 0.218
